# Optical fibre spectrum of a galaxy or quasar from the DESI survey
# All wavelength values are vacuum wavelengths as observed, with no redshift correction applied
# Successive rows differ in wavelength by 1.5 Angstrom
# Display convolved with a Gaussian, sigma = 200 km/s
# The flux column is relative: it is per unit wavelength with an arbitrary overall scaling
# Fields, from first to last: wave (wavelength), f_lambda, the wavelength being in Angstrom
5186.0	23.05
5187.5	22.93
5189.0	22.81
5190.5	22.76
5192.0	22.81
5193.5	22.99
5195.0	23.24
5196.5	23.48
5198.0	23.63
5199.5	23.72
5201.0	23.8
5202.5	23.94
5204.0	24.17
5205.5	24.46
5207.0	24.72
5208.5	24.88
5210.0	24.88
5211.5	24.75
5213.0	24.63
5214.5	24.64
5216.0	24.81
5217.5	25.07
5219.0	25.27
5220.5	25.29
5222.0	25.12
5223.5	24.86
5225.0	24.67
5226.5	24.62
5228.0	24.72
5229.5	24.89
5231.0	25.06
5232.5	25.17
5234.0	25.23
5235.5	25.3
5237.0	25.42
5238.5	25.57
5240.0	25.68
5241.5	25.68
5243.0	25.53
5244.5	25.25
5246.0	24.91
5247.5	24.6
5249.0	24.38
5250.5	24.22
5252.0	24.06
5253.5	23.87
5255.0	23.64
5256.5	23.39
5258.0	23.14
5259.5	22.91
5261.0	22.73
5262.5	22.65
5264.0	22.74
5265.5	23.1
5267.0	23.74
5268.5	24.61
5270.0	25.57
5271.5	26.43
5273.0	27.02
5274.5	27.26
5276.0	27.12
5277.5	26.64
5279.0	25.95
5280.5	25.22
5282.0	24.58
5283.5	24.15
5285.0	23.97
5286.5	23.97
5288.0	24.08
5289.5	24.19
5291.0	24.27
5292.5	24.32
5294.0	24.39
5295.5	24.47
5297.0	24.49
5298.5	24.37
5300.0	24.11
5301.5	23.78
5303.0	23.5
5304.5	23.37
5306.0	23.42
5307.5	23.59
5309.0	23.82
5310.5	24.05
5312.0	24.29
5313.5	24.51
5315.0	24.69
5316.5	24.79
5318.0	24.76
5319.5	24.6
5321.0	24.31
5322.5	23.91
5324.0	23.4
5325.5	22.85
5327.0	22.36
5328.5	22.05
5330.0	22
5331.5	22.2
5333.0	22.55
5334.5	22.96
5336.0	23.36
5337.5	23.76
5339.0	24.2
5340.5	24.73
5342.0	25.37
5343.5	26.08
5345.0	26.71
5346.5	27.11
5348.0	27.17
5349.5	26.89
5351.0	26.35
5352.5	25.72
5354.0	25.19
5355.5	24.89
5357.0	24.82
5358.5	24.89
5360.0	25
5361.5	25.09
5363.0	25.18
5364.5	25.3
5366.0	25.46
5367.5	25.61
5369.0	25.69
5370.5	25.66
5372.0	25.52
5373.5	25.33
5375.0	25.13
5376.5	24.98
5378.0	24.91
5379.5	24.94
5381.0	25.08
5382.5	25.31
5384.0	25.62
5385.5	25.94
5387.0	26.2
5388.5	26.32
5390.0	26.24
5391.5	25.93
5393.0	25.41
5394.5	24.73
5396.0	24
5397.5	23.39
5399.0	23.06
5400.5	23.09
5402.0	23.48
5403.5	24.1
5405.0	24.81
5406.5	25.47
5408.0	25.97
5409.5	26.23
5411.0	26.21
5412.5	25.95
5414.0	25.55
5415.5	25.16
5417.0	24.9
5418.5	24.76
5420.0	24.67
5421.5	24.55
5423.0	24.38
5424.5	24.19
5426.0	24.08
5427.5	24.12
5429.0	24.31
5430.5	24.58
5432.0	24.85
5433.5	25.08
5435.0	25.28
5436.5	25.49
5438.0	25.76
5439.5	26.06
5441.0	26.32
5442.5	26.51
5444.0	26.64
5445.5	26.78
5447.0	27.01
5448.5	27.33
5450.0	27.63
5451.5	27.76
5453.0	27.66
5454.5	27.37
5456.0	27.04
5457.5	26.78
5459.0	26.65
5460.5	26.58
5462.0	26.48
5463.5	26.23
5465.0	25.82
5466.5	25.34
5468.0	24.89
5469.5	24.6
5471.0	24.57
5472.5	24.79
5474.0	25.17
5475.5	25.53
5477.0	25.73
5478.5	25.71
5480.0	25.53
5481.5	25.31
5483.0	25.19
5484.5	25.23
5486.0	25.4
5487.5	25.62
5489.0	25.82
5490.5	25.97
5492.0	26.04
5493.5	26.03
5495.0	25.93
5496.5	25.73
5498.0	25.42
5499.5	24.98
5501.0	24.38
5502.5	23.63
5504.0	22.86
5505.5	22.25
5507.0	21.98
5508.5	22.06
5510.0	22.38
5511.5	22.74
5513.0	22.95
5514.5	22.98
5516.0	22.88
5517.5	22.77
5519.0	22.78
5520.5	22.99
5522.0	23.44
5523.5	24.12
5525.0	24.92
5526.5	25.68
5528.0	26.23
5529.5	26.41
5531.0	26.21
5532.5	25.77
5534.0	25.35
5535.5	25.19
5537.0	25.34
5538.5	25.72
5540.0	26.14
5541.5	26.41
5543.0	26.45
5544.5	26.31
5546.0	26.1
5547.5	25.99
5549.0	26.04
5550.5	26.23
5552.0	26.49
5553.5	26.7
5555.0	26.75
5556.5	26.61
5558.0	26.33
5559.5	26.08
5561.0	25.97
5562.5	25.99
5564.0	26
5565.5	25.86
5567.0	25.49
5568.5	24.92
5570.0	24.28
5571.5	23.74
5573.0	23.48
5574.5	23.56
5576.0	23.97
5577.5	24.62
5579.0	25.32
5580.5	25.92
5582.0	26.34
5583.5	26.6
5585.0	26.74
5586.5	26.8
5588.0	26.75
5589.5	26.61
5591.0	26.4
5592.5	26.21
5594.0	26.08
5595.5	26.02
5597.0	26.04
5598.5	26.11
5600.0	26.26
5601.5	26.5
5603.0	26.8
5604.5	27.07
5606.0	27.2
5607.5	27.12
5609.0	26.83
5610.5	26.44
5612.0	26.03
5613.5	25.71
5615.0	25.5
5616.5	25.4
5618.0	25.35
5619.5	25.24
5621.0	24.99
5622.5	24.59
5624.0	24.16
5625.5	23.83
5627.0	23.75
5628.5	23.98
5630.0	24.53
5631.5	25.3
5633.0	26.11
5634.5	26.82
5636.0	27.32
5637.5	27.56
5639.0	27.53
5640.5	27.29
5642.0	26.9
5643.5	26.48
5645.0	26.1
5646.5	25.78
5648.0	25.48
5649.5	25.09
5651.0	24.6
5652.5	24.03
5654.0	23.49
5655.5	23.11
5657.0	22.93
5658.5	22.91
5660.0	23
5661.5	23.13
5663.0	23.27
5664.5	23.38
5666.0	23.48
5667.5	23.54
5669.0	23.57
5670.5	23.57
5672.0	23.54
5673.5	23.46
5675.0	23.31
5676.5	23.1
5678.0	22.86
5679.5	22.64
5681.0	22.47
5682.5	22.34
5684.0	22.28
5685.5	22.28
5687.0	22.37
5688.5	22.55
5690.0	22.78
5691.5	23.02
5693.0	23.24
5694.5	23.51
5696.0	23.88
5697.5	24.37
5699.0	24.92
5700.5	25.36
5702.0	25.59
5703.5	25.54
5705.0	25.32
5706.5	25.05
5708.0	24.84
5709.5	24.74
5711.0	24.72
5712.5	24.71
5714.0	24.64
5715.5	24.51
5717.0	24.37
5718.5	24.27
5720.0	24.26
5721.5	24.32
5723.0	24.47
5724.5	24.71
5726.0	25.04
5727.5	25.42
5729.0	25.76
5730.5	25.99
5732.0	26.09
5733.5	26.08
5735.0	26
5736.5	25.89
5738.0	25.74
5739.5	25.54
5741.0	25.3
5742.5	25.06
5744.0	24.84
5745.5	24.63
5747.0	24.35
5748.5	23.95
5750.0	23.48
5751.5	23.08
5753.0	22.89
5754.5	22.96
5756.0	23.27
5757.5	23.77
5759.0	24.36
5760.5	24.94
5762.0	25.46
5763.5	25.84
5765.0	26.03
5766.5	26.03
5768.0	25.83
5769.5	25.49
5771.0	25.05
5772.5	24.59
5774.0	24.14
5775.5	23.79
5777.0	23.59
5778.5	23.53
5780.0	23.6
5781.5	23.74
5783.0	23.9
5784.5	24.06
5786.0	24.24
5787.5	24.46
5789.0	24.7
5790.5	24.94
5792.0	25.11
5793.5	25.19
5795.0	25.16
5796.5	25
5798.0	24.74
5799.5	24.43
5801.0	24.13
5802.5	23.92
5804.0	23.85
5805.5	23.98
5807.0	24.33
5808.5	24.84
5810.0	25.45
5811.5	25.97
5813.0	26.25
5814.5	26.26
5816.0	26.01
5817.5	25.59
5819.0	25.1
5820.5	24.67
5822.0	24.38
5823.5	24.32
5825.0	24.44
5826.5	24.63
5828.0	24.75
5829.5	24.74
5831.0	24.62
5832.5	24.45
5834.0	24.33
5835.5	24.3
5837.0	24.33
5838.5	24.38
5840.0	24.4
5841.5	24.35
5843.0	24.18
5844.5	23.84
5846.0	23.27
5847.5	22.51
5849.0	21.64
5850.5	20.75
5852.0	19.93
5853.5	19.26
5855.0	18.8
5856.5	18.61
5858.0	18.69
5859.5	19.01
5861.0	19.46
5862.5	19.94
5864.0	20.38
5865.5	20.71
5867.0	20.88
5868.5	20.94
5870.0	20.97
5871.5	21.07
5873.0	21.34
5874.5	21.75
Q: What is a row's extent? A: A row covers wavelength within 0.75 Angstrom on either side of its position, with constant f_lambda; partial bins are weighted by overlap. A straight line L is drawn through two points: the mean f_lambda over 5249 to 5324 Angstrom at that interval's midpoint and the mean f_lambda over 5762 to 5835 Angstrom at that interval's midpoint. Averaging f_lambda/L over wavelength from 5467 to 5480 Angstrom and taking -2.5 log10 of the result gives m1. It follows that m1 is -0.03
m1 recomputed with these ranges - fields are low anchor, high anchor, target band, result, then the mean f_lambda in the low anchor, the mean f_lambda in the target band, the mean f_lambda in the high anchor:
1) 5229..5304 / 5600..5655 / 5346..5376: -0.029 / 24.6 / 25.6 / 25.7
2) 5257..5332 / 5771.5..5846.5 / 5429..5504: -0.065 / 24.2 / 25.8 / 24.5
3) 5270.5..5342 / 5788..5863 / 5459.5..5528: -0.027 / 24.2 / 24.6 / 23.7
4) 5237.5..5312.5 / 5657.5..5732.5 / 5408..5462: -0.068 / 24.5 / 25.8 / 24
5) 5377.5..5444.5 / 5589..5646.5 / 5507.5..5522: 0.126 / 25.1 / 22.7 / 26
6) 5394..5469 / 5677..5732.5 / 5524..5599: -0.041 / 25.5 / 25.8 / 24.2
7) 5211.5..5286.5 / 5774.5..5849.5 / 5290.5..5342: 0.043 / 24.8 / 23.8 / 24.5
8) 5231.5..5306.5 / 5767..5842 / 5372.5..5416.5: -0.023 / 24.6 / 25.1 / 24.6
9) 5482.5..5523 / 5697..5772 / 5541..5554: -0.088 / 24.1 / 26.3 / 24.9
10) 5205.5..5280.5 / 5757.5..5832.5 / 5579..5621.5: -0.062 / 24.8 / 26.2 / 24.8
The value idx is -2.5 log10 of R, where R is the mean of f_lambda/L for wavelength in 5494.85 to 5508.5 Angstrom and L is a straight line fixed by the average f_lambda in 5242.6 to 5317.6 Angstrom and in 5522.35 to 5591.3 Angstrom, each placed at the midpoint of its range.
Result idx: 0.068 mag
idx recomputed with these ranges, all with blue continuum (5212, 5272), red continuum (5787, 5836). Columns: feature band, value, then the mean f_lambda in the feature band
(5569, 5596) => -0.03 mag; 25.5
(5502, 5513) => 0.10 mag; 22.6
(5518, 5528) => 0.03 mag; 24.1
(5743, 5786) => 0.02 mag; 24.3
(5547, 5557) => -0.07 mag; 26.4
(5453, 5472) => -0.06 mag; 26.1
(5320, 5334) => 0.08 mag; 22.9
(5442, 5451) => -0.10 mag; 27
